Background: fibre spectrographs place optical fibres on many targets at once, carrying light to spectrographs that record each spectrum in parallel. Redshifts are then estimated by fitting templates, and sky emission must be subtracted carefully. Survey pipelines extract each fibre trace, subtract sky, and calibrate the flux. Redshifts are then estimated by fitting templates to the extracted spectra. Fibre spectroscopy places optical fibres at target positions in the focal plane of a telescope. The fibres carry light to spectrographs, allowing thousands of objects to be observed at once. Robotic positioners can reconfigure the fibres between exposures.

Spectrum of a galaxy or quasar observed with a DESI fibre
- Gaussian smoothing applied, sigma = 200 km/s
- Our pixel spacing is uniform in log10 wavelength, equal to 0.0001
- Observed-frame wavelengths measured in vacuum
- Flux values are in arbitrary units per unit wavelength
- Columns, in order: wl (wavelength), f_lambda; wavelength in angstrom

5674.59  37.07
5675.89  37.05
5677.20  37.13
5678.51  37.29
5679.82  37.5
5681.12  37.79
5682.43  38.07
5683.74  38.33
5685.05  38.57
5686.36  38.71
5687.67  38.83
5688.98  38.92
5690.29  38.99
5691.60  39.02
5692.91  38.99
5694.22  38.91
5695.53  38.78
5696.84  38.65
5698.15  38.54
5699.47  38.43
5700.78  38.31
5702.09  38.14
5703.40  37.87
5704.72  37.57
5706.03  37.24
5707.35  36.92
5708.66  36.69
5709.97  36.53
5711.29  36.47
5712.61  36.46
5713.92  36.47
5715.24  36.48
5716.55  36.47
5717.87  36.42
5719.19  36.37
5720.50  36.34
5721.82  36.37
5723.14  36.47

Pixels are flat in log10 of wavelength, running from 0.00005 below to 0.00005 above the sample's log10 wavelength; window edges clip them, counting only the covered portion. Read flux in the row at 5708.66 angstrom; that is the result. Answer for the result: 36.69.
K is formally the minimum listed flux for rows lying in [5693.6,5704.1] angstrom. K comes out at 37.87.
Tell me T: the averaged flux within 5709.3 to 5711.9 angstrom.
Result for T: 36.5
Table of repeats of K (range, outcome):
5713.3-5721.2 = 36.34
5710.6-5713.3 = 36.46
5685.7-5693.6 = 38.71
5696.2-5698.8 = 38.54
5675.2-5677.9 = 37.05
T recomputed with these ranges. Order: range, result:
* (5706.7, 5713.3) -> 36.6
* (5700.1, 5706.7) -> 37.8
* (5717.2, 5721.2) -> 36.4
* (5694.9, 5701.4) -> 38.5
